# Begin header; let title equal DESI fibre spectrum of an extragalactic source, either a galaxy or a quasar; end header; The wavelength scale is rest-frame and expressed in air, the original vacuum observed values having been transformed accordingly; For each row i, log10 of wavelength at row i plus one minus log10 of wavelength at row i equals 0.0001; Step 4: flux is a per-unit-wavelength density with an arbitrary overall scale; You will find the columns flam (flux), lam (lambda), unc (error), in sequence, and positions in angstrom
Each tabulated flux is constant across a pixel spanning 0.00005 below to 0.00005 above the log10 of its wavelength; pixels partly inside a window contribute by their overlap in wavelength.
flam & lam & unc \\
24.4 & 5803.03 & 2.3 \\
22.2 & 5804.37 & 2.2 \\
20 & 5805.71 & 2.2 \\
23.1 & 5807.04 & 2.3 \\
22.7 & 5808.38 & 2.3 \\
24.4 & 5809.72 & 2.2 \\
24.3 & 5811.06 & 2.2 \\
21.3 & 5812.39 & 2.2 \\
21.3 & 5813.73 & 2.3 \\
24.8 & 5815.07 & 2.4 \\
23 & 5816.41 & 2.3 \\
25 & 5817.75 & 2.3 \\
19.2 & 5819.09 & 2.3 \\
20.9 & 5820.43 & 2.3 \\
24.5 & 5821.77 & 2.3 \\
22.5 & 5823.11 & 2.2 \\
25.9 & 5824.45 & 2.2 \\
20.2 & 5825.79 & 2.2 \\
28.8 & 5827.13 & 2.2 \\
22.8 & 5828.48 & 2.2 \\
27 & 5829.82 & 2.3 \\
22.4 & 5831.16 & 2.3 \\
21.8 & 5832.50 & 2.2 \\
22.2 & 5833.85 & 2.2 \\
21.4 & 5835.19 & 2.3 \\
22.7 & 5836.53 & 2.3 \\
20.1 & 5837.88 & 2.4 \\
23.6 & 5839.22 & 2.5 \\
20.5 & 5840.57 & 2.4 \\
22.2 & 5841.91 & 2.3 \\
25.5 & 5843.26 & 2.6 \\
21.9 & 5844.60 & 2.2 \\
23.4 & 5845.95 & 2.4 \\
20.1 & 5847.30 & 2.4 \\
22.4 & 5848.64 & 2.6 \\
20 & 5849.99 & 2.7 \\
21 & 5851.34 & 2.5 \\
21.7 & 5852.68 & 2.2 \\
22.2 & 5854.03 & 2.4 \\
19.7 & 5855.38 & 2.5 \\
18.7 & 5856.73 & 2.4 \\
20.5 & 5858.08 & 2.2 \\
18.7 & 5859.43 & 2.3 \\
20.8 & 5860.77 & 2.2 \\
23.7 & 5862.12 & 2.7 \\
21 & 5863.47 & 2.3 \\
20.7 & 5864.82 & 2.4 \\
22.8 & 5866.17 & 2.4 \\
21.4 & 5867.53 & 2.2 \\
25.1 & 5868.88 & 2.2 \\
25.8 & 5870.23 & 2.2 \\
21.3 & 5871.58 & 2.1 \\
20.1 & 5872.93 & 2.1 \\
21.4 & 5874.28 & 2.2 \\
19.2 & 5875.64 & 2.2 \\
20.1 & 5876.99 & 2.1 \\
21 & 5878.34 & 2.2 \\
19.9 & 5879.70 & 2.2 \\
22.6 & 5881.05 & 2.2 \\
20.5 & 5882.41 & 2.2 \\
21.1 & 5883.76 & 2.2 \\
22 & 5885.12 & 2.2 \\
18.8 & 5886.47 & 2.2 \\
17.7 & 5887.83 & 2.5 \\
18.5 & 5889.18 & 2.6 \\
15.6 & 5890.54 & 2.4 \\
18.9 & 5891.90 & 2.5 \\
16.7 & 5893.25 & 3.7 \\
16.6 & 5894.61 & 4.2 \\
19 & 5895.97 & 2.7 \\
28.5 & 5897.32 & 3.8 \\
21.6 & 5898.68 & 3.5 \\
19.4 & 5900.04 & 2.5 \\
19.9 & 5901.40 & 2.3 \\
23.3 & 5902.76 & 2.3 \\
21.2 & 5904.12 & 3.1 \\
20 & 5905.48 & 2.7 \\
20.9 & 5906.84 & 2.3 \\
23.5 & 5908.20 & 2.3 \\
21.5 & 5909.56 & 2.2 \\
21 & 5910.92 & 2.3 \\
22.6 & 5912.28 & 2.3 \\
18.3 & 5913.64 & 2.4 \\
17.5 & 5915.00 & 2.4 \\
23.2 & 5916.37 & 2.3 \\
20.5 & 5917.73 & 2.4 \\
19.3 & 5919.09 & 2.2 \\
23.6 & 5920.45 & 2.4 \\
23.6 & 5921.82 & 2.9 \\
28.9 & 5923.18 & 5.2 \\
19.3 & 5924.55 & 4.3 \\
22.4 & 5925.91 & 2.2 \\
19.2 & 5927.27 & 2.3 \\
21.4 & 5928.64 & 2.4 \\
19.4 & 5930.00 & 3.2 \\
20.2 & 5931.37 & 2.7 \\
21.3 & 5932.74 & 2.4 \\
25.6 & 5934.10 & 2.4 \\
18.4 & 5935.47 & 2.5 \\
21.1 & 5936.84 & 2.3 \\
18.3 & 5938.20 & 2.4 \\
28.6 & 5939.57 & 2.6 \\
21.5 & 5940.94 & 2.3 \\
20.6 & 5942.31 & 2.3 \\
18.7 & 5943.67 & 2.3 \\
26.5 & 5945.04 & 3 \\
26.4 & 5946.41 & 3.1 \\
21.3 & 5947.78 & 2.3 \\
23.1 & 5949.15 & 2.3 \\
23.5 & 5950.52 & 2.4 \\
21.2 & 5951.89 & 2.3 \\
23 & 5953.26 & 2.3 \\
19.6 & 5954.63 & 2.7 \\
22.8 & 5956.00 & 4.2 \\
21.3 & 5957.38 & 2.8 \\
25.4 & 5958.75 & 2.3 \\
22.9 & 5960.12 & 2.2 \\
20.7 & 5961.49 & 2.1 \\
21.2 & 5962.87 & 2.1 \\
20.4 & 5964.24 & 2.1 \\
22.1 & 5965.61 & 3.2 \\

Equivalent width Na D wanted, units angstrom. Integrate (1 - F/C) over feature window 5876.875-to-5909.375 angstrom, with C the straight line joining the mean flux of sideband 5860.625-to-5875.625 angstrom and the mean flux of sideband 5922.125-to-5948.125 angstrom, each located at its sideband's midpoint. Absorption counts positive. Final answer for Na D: 2.6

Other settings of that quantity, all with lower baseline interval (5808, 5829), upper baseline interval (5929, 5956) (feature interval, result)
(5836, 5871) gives 1.7 angstrom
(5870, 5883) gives 0.9 angstrom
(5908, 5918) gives 0.6 angstrom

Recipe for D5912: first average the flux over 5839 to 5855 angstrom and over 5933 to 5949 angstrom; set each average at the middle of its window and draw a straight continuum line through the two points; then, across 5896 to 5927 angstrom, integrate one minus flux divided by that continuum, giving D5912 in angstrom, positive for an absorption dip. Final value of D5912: 0.8 angstrom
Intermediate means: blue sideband 21.9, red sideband 22.5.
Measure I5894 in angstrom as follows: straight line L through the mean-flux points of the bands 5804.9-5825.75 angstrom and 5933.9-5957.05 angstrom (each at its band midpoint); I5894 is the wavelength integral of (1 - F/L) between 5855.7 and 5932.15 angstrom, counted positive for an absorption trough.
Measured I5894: 5.4 angstrom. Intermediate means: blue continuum 22.8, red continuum 22.3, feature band 20.9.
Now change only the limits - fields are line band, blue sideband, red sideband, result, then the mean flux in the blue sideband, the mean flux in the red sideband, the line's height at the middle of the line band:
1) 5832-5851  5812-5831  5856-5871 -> 0.5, 23.4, 21.7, 22.6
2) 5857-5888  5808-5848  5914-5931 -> 1.5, 22.9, 21.4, 22.2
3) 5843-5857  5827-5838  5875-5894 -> 0.3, 23.1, 19.5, 21.9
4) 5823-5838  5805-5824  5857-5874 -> -0.6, 22.7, 21.8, 22.4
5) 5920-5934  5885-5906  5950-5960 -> -0.6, 19.8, 22.4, 21.2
